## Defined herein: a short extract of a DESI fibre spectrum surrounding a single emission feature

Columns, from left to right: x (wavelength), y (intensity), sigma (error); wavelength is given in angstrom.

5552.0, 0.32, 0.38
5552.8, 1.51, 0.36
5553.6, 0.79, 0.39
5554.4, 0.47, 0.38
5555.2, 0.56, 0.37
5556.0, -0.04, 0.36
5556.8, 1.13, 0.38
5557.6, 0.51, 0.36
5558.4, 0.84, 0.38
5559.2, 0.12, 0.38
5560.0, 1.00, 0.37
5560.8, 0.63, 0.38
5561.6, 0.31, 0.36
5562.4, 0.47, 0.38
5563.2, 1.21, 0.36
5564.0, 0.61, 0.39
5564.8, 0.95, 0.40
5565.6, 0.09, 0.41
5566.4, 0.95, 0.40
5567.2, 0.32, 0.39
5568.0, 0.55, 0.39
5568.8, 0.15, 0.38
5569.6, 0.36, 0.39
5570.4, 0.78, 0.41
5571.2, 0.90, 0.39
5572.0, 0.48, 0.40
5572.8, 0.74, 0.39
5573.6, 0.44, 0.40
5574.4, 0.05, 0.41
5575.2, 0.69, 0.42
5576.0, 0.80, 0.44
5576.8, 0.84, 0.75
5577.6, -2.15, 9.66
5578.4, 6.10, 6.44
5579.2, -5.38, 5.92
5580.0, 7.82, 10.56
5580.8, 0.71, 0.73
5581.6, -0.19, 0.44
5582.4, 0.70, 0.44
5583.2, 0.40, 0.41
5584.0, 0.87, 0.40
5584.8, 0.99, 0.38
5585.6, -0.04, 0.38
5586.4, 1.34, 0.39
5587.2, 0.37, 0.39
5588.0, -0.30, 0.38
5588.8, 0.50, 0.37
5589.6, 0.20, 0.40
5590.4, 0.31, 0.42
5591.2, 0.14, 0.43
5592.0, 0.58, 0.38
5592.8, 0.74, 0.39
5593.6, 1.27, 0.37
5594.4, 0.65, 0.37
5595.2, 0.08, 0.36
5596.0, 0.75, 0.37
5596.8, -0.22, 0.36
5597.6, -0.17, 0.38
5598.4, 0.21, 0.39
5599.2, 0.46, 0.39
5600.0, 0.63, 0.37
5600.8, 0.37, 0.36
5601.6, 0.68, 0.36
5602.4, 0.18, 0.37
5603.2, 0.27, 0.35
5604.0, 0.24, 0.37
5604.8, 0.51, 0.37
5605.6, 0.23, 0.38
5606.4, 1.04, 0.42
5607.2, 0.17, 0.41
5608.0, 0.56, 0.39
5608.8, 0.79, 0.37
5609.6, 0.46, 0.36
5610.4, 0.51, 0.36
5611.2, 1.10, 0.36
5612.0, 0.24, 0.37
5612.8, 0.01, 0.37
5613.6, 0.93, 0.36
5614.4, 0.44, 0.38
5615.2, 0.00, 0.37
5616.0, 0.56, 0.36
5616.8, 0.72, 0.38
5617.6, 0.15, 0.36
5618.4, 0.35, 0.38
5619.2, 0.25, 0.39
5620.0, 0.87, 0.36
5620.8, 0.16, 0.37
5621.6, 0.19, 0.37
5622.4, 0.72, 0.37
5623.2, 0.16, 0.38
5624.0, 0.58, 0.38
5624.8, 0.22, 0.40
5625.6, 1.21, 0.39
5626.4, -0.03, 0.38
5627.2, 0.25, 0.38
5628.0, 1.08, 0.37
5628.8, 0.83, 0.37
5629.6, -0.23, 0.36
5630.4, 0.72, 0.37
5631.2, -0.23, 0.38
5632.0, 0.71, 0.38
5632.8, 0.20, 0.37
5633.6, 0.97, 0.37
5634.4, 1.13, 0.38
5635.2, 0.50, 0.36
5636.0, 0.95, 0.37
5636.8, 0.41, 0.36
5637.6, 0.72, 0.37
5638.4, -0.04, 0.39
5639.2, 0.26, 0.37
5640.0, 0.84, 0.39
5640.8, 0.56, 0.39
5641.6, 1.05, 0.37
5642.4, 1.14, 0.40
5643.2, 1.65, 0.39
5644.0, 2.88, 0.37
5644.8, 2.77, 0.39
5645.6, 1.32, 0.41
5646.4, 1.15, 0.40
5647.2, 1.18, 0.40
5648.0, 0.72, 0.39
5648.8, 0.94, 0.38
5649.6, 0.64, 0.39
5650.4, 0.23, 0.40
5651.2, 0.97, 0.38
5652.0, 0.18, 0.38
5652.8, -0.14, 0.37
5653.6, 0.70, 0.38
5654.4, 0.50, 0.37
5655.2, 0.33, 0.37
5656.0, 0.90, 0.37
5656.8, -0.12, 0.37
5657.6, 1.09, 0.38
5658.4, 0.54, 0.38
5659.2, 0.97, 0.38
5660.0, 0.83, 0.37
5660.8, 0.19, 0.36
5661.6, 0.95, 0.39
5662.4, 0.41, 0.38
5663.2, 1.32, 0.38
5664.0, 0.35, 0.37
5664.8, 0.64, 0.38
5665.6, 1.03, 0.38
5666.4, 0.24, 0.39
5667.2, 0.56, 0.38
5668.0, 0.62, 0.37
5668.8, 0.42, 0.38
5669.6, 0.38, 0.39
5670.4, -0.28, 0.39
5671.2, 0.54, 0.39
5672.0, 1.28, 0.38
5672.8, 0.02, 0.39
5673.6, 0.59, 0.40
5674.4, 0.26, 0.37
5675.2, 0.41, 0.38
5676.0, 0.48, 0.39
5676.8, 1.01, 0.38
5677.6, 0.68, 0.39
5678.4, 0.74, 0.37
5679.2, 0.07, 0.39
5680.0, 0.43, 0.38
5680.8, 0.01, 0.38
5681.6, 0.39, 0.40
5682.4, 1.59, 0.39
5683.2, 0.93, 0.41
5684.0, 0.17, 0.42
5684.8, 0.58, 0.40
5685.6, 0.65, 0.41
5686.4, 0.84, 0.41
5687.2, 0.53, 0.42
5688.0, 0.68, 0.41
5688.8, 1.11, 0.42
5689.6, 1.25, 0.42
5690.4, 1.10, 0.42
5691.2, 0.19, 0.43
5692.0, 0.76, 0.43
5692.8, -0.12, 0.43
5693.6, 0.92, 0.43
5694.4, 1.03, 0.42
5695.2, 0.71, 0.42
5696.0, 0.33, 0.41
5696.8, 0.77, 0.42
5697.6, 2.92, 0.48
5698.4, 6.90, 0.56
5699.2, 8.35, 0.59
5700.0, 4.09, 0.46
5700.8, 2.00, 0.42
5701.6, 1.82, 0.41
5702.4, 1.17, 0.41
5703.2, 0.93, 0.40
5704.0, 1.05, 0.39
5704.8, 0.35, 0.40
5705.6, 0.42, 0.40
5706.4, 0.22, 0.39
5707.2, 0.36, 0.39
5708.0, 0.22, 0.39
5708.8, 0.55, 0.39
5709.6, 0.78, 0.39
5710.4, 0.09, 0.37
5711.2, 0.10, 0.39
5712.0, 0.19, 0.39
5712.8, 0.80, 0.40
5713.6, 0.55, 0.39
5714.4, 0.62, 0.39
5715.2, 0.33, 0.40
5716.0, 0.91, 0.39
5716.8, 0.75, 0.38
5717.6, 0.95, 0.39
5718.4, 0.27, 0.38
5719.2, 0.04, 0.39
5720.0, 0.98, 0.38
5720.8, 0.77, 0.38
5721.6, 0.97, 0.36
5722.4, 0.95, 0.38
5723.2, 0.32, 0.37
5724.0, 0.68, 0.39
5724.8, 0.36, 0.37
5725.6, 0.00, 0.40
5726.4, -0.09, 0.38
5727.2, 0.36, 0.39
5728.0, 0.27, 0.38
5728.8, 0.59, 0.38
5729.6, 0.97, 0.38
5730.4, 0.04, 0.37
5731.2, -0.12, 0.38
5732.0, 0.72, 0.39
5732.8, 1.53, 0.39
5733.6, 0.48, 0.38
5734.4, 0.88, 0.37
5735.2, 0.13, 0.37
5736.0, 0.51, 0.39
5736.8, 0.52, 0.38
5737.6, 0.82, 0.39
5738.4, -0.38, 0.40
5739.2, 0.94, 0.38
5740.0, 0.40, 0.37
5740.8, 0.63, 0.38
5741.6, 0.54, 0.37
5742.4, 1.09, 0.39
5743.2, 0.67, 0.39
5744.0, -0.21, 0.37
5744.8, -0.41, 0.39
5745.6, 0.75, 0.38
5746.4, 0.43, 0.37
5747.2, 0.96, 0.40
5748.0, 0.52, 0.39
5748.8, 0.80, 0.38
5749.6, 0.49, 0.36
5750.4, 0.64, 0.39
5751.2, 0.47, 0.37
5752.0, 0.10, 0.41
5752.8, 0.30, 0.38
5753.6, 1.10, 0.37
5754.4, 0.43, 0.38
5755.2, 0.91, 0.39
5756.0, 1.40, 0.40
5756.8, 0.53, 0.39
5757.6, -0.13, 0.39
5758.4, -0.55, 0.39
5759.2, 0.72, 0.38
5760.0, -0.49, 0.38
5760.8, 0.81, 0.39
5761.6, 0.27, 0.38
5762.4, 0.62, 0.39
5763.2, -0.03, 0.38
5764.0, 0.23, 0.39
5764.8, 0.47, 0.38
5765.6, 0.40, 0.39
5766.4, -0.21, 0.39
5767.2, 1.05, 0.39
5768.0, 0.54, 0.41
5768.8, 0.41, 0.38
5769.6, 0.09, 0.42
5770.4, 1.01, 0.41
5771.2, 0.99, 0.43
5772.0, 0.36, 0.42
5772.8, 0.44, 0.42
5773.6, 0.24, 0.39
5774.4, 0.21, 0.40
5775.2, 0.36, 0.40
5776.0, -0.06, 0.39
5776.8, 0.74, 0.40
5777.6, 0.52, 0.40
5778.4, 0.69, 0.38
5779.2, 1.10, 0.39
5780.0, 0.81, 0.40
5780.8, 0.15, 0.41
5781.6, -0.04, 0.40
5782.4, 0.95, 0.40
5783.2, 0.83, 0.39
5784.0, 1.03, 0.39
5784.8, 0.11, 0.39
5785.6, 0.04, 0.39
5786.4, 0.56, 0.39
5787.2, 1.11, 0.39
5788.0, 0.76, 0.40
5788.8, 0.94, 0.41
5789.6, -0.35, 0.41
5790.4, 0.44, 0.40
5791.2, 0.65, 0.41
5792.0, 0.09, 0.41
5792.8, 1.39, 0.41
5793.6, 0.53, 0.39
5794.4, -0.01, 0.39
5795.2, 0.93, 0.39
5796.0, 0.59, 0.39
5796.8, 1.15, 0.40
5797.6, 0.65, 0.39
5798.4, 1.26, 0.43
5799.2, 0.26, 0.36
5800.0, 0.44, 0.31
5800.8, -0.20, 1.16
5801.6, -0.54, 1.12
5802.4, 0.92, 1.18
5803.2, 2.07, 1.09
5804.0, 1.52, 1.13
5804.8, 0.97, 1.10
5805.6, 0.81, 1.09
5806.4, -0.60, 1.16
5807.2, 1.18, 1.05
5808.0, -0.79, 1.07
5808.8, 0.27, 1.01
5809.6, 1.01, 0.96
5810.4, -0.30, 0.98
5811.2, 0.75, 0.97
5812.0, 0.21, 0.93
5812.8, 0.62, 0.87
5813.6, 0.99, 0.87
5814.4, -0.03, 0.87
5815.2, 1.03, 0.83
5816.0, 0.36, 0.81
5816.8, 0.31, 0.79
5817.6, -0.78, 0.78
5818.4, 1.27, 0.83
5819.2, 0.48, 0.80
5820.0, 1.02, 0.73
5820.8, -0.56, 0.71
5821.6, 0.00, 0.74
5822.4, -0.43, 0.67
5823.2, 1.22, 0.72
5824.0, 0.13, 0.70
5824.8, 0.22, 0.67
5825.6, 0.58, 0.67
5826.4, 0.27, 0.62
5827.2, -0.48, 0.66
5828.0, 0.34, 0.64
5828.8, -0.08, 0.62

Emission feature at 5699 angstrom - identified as [O III] 5007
